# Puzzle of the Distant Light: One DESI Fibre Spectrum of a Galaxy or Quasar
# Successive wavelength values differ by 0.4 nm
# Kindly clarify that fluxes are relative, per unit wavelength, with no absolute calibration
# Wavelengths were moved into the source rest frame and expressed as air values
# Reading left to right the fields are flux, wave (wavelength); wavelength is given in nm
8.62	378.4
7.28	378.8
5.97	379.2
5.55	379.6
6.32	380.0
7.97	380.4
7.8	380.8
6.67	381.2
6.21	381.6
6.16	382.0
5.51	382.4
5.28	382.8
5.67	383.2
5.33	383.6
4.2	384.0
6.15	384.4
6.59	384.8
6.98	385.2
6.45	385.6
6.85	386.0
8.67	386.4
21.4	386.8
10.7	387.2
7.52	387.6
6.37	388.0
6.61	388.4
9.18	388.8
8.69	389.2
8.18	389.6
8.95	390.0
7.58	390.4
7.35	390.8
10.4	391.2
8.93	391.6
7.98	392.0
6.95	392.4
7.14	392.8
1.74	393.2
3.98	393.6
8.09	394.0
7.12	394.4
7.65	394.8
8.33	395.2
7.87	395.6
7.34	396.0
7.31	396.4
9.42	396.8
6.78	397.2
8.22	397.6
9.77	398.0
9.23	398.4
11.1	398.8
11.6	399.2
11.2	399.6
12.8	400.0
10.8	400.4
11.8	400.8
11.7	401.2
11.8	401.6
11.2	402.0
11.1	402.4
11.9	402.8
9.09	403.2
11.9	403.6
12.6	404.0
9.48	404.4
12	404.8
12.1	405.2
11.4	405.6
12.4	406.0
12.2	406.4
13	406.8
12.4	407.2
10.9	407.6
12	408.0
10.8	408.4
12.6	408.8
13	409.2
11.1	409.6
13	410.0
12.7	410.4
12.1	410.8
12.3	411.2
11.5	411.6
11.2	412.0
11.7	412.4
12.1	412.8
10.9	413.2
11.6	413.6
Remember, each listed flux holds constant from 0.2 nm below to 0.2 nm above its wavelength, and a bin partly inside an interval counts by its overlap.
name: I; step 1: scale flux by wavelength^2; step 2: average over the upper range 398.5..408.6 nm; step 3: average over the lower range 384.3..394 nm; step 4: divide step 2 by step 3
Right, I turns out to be 1.56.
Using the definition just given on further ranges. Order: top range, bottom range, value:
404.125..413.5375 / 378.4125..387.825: 1.85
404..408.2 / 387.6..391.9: 1.57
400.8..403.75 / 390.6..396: 1.64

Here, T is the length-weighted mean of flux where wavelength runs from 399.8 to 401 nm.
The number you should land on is 11.8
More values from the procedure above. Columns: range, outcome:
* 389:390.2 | 8.61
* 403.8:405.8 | 11.5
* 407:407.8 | 11.6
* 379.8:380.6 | 7.14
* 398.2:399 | 10.2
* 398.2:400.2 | 11.2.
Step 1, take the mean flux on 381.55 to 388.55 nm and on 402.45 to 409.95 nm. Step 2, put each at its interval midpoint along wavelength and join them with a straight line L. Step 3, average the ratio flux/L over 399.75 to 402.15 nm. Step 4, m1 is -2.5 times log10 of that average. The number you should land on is -0.10 mag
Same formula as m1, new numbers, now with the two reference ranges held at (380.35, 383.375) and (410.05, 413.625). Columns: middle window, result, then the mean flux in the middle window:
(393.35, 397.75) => 0.20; 7.39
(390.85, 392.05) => -0.12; 9.02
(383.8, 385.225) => 0.17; 5.86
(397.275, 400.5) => -0.10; 10.4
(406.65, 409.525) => -0.08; 12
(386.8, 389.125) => -0.24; 9.26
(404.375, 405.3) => -0.08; 11.4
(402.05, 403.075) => -0.12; 11.3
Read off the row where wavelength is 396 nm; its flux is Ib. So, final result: 7.34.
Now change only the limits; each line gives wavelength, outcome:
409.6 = 11.1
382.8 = 5.28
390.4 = 7.58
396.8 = 9.42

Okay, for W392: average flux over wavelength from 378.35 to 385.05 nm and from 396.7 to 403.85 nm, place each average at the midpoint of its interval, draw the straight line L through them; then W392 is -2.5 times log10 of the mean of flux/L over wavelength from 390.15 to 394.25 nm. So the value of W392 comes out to 0.23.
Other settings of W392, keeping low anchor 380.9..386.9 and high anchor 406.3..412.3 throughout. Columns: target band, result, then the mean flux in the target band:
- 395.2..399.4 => 0.098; 8.84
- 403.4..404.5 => -0.050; 11.5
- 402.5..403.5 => 0.009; 10.7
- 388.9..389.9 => -0.063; 8.56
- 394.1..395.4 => 0.182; 7.73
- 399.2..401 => -0.143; 11.6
